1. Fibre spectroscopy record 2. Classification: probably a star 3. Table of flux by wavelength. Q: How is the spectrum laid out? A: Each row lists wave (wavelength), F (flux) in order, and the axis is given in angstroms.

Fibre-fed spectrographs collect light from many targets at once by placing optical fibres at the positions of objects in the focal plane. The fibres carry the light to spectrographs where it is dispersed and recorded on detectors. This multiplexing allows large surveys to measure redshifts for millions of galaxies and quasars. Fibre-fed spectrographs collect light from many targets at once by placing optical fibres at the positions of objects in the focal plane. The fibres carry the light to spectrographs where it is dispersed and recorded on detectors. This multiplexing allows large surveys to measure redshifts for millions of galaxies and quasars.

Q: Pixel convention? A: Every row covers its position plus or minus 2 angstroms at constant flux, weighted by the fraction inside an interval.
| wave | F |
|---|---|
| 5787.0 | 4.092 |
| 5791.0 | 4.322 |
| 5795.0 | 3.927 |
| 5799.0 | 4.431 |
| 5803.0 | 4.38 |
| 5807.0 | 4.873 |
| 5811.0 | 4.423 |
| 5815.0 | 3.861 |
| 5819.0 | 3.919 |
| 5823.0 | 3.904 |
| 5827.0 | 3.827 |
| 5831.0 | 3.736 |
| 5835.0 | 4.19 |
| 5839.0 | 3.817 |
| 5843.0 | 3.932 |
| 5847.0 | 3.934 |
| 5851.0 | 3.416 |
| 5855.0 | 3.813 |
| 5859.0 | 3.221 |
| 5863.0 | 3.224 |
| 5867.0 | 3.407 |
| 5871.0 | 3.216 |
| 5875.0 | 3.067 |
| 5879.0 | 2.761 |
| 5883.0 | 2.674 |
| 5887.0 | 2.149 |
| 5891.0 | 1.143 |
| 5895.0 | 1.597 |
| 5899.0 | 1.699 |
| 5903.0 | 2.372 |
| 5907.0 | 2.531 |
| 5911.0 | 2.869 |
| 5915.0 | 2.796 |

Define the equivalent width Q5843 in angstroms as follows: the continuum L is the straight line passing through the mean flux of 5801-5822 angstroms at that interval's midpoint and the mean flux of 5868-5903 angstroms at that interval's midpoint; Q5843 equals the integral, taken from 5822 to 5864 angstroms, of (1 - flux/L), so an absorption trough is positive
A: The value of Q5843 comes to -3.7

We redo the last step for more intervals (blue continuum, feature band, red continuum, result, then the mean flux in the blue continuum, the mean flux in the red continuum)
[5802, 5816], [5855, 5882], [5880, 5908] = -4.3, 4.42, 2.03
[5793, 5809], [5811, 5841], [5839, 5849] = 1.4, 4.4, 3.91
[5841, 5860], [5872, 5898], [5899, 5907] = 5.0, 3.69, 2.24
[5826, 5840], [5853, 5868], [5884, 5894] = -3.1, 3.9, 1.74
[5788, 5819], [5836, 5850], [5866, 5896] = -2.1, 4.28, 2.5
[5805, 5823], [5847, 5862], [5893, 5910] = -1.3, 4.23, 2.1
